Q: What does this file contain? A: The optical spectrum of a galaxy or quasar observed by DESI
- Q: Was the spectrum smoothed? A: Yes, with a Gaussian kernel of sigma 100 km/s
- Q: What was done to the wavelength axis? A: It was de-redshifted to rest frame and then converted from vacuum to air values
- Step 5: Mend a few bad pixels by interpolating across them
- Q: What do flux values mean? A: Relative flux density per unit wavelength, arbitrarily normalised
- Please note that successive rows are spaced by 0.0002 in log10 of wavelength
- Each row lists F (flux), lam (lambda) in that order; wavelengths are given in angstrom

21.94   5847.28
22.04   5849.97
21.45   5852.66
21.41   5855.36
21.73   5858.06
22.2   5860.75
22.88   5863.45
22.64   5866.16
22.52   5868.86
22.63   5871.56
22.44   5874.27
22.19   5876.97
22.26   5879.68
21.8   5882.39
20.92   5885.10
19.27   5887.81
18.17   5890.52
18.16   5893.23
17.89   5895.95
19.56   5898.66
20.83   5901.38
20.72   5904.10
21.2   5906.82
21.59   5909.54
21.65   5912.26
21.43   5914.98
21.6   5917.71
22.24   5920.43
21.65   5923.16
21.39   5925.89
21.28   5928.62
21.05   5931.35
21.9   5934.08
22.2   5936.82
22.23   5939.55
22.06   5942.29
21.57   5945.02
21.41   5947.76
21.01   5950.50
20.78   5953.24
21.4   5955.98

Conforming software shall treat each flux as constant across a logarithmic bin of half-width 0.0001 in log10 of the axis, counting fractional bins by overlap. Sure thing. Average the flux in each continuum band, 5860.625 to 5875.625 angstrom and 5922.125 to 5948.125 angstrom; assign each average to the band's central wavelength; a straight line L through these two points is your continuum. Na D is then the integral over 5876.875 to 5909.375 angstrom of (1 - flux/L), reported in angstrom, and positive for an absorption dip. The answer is 3.0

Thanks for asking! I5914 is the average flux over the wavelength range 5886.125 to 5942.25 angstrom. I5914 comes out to 20.8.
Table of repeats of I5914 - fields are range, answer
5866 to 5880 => 22.4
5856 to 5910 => 21.1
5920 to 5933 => 21.5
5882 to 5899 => 19.3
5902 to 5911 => 21.1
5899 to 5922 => 21.3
